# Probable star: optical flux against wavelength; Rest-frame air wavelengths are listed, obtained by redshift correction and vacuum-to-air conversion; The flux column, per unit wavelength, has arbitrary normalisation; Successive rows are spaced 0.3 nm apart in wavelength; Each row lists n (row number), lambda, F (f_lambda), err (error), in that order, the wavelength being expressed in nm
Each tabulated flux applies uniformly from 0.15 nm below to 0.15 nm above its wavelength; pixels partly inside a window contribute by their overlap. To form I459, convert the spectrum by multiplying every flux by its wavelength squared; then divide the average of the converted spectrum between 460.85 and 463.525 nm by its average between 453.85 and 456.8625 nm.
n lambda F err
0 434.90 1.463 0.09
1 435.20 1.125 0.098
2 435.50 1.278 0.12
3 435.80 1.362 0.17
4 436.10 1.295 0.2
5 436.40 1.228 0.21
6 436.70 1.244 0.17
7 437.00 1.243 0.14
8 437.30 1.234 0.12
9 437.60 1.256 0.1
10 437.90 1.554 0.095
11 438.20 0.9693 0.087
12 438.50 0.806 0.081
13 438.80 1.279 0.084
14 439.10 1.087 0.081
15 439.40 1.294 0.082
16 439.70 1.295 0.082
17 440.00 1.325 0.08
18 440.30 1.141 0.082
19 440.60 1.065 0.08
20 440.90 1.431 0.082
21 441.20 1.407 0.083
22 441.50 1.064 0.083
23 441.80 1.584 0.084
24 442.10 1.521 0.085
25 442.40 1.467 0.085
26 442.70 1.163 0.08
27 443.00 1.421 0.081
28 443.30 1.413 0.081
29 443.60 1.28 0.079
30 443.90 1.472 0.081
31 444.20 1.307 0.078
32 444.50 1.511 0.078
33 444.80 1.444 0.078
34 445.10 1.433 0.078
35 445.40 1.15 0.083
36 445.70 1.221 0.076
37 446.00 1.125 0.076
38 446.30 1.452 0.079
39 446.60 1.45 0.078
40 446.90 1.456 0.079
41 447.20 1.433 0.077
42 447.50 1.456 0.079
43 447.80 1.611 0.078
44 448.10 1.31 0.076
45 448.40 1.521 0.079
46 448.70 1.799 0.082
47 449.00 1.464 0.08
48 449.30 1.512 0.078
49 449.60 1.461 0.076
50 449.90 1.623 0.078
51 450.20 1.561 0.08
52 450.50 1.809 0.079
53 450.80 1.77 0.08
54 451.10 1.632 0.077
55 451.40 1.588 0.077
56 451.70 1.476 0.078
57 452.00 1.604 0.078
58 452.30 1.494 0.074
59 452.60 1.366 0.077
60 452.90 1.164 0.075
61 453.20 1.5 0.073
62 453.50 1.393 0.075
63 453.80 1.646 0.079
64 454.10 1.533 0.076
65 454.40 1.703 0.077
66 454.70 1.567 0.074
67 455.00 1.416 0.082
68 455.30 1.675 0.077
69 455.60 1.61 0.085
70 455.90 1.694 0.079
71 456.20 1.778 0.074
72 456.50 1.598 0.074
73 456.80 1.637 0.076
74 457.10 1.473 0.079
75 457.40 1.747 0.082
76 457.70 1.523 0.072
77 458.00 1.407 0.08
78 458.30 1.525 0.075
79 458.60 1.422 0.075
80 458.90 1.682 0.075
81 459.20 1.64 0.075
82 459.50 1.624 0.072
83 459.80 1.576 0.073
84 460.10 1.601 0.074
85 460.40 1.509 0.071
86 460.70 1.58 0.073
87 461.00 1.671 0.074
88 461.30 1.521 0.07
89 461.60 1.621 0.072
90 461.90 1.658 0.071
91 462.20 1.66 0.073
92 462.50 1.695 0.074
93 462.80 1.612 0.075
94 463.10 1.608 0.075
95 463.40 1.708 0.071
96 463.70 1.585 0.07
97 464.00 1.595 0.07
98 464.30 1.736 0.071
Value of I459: 1.0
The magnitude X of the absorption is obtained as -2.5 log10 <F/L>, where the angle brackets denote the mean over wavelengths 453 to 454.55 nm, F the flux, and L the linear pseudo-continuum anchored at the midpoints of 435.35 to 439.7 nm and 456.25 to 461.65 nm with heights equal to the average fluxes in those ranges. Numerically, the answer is -0.03 mag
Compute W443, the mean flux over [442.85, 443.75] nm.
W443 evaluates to 1.37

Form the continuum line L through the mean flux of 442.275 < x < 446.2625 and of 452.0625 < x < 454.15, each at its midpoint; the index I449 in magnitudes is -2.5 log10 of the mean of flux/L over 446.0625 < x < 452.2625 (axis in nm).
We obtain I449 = -0.11 mag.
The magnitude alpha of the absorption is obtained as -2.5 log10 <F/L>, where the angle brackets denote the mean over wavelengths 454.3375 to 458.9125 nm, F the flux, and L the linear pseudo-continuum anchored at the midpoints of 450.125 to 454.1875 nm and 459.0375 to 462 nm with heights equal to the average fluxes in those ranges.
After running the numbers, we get -0.011 mag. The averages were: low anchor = 1.54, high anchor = 1.6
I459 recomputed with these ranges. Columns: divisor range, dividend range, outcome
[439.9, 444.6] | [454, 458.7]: 1.25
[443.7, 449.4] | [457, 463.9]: 1.19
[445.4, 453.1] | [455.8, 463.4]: 1.13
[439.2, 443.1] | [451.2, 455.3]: 1.21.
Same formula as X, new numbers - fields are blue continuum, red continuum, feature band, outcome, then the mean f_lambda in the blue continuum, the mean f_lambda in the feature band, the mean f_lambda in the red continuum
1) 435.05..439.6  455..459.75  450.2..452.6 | -0.086 mag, 1.22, 1.6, 1.6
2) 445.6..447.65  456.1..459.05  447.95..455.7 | -0.055 mag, 1.37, 1.55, 1.58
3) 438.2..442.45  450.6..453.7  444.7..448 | 0.000 mag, 1.25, 1.38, 1.51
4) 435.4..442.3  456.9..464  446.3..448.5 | -0.052 mag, 1.26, 1.46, 1.59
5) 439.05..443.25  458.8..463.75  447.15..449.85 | -0.066 mag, 1.31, 1.51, 1.62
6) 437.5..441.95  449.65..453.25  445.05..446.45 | 0.107 mag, 1.24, 1.27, 1.55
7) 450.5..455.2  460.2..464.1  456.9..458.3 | 0.026 mag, 1.53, 1.54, 1.62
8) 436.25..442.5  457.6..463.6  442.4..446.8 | -0.008 mag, 1.26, 1.35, 1.59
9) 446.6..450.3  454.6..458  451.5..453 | 0.088 mag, 1.51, 1.43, 1.6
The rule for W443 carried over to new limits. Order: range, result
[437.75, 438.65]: 1.11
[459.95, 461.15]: 1.59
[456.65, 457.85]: 1.59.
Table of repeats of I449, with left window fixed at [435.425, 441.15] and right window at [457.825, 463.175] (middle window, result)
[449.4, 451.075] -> -0.152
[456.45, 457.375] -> -0.041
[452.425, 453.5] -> 0.088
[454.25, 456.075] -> -0.076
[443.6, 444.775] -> -0.067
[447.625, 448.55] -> -0.068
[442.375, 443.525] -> -0.034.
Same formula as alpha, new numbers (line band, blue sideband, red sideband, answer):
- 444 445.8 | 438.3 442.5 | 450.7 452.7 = 0.02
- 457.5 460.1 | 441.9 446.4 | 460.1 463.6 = 0.01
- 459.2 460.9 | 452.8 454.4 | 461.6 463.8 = 0.01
